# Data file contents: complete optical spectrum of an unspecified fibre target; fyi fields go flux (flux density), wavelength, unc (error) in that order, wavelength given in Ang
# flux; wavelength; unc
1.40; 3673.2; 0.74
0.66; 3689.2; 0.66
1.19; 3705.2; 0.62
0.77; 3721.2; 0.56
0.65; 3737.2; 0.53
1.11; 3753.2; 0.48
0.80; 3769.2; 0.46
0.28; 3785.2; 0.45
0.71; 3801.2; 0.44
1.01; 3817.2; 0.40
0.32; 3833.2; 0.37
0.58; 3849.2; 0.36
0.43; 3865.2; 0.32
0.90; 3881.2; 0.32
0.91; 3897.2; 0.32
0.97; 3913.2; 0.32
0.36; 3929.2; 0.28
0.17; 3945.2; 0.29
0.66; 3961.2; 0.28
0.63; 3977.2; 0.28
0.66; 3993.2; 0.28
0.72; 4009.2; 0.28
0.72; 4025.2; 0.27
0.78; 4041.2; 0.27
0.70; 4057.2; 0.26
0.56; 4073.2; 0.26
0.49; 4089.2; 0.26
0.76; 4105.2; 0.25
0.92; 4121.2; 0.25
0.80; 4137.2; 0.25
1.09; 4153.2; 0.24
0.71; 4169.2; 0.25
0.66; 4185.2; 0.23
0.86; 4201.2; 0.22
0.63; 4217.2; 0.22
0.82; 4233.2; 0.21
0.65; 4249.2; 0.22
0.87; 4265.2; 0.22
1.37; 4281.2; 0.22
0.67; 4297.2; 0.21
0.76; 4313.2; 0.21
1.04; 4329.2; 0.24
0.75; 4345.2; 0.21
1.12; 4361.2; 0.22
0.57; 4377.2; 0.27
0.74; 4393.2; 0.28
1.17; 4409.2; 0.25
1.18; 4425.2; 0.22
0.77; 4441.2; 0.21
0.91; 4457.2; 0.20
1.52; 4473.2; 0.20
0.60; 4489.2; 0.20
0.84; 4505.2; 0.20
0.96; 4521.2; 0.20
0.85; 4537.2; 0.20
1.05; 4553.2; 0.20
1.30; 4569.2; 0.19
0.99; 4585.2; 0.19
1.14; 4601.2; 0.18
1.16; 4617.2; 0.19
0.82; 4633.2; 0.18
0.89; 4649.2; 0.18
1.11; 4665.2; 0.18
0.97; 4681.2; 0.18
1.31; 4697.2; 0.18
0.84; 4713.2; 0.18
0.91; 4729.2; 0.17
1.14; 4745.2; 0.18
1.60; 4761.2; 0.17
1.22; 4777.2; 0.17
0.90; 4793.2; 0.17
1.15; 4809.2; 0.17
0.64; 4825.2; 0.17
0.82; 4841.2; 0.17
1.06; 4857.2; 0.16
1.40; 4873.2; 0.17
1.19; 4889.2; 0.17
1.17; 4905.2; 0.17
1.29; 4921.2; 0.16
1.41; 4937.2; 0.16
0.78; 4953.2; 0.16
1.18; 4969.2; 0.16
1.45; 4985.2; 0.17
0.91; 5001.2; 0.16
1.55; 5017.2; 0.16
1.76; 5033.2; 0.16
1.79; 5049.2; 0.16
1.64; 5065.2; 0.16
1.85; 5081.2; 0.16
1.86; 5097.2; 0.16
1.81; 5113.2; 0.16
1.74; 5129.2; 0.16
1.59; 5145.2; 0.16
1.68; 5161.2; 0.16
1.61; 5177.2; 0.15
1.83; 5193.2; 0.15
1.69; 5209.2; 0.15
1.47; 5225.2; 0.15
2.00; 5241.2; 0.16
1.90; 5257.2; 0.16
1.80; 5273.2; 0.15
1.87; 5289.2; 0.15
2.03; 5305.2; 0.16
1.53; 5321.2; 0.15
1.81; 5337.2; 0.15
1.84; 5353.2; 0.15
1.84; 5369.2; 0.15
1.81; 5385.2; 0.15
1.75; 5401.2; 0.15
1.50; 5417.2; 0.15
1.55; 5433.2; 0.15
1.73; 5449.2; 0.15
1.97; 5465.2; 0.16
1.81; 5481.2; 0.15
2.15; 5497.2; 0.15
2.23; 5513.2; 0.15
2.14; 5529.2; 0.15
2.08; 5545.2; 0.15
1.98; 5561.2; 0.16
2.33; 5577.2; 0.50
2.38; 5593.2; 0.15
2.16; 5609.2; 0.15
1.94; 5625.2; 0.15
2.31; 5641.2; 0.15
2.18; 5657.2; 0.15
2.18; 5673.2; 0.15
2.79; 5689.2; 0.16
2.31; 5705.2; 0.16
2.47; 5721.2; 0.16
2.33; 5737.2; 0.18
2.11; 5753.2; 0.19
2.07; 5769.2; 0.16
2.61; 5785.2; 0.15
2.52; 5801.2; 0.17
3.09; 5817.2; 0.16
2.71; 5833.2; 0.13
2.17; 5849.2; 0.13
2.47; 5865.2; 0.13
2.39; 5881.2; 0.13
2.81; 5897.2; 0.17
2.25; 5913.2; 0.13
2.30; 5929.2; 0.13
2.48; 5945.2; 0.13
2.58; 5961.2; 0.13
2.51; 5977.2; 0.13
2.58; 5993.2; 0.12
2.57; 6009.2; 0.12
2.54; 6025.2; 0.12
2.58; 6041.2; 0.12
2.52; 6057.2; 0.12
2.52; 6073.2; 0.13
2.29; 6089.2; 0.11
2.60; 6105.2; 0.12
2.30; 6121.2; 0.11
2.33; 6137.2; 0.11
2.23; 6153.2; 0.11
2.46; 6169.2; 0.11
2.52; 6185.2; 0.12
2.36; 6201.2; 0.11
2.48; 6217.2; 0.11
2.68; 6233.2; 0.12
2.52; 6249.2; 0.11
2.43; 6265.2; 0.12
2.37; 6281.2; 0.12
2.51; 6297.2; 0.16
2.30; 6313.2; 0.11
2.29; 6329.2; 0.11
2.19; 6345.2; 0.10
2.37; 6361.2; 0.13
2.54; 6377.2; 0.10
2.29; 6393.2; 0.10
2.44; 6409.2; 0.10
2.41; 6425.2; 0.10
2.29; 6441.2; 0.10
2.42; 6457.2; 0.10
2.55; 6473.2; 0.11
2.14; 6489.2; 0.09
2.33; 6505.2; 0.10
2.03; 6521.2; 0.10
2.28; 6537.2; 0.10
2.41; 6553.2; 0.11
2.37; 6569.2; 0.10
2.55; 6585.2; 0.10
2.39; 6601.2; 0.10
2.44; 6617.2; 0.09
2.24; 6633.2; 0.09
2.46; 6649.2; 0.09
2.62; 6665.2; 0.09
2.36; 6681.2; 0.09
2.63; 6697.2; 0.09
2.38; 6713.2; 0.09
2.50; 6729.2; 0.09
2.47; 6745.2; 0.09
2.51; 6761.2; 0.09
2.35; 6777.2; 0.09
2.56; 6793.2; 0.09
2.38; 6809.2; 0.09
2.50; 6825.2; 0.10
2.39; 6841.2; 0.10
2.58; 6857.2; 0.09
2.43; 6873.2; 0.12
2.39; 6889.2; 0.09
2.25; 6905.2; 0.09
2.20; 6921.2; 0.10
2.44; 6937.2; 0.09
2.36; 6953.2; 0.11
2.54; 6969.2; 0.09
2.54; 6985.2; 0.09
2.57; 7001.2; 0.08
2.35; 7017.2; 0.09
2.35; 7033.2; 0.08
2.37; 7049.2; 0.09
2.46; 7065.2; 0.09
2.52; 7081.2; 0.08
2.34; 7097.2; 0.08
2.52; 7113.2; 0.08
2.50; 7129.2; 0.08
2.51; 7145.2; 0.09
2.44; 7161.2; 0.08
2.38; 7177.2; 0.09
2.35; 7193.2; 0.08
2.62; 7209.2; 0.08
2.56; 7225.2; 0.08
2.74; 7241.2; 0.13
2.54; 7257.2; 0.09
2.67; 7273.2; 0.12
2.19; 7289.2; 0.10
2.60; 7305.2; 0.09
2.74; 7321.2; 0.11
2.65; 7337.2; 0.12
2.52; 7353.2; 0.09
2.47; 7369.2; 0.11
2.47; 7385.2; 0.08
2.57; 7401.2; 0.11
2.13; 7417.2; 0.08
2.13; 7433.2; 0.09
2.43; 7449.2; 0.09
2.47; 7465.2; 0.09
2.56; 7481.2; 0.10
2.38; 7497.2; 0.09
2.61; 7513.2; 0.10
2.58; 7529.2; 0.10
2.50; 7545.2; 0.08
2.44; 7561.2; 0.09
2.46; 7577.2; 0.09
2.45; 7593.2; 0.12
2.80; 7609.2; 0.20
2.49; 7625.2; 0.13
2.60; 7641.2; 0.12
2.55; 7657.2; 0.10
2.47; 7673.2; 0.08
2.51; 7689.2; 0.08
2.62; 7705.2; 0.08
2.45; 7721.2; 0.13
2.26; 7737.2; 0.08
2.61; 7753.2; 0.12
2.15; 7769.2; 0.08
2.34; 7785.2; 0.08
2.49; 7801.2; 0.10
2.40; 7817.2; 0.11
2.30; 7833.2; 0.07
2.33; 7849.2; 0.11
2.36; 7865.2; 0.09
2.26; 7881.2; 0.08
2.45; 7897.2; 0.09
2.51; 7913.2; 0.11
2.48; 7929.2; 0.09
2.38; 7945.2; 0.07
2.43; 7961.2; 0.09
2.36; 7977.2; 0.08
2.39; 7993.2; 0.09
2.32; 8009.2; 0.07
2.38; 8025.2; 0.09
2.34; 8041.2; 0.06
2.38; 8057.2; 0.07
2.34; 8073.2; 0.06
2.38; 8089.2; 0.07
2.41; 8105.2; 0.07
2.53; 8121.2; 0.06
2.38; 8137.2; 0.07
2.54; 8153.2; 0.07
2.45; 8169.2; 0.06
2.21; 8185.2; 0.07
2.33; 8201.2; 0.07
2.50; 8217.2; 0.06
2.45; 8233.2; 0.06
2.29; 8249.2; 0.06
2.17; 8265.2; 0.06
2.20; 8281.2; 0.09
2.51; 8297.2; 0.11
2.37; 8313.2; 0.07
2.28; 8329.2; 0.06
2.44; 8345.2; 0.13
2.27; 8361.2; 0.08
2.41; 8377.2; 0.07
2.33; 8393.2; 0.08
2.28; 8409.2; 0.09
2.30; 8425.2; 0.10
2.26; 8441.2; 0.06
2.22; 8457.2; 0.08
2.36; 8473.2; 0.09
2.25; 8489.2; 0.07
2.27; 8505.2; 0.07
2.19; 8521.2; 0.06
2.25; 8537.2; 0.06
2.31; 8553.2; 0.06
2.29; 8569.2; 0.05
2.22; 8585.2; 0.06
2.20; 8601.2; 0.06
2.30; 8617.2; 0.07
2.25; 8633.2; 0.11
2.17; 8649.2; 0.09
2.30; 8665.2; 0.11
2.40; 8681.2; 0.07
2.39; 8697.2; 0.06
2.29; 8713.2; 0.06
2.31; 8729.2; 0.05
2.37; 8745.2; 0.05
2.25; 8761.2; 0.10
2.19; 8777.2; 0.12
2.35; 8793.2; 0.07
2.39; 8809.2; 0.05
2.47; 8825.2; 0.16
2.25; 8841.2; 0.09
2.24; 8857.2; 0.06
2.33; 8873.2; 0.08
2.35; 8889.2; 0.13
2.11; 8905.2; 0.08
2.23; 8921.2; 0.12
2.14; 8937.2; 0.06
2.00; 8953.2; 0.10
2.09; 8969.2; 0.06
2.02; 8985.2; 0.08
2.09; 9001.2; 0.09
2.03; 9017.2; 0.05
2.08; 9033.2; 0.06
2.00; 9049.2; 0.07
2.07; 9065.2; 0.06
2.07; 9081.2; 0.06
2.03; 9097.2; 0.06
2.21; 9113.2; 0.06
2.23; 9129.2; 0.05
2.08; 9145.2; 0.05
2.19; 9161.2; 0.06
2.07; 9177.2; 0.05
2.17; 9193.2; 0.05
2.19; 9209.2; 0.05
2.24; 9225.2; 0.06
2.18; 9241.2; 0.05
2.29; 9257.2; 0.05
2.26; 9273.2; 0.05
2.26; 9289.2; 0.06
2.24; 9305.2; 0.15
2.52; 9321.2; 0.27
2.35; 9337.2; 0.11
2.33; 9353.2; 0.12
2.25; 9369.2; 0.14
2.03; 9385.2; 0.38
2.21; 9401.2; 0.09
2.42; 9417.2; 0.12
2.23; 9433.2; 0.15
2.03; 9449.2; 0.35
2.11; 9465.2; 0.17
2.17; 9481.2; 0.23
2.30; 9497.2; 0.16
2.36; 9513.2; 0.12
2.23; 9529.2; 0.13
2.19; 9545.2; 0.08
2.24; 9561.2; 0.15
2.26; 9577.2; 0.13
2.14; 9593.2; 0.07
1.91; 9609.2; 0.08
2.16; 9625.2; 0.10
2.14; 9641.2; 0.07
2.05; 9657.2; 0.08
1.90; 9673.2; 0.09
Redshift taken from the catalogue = 0.260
